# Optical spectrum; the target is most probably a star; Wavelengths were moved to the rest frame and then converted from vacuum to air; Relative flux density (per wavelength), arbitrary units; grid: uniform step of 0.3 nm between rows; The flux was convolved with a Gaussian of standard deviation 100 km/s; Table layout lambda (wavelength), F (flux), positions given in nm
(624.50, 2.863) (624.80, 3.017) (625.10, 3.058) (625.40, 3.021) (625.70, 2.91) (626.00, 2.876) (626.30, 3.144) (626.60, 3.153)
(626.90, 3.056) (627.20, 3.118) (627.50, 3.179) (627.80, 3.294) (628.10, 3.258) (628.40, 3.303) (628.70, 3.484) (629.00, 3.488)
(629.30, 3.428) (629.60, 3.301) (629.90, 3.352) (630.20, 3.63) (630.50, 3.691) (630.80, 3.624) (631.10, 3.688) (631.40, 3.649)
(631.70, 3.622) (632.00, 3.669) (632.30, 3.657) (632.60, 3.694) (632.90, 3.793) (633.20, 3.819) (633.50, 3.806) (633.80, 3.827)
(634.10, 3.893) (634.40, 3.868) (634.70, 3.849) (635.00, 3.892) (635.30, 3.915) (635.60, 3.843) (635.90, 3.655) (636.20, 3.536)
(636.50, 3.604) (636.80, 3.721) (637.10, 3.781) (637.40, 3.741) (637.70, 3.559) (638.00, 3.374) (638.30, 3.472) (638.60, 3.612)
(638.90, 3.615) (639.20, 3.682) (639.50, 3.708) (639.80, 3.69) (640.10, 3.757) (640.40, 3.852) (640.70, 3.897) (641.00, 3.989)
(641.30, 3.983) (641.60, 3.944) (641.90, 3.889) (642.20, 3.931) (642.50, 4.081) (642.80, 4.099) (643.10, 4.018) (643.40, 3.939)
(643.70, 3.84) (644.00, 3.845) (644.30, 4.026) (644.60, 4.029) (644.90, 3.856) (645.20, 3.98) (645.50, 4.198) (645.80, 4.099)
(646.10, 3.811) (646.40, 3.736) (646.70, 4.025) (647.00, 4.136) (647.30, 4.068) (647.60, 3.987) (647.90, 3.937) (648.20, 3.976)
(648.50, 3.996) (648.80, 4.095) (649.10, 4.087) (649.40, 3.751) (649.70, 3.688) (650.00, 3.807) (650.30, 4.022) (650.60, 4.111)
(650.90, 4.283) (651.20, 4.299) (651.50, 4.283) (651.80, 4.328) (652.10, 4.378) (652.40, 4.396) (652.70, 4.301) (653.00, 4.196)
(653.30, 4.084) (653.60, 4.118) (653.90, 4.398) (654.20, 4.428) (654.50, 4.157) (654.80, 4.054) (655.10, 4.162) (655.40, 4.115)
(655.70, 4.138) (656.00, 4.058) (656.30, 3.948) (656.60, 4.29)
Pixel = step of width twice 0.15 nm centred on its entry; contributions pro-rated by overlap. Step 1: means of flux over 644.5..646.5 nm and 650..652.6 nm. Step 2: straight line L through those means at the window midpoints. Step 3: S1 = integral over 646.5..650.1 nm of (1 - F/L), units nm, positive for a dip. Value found 0.12 nm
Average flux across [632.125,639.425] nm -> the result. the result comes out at 3.72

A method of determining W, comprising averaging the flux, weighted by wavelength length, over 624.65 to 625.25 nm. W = 3.04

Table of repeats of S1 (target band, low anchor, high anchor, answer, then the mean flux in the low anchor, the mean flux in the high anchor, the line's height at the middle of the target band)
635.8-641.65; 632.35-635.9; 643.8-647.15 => 0.271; 3.82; 3.97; 3.88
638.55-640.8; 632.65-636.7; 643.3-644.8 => 0.080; 3.79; 3.93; 3.87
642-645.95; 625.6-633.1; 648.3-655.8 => -0.113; 3.41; 4.15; 3.88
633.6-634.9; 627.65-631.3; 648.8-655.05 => -0.089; 3.46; 4.16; 3.61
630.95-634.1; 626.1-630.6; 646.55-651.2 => -0.249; 3.32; 4.01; 3.46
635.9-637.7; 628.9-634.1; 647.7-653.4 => 0.050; 3.64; 4.11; 3.77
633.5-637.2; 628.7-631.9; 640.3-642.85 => -0.052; 3.55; 3.96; 3.73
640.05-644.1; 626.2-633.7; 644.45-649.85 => -0.120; 3.48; 3.97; 3.83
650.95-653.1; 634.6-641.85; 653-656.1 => -0.108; 3.74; 4.17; 4.11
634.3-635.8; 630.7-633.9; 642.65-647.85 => -0.038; 3.71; 3.98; 3.77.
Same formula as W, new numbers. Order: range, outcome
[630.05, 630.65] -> 3.66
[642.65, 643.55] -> 4.02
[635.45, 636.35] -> 3.68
